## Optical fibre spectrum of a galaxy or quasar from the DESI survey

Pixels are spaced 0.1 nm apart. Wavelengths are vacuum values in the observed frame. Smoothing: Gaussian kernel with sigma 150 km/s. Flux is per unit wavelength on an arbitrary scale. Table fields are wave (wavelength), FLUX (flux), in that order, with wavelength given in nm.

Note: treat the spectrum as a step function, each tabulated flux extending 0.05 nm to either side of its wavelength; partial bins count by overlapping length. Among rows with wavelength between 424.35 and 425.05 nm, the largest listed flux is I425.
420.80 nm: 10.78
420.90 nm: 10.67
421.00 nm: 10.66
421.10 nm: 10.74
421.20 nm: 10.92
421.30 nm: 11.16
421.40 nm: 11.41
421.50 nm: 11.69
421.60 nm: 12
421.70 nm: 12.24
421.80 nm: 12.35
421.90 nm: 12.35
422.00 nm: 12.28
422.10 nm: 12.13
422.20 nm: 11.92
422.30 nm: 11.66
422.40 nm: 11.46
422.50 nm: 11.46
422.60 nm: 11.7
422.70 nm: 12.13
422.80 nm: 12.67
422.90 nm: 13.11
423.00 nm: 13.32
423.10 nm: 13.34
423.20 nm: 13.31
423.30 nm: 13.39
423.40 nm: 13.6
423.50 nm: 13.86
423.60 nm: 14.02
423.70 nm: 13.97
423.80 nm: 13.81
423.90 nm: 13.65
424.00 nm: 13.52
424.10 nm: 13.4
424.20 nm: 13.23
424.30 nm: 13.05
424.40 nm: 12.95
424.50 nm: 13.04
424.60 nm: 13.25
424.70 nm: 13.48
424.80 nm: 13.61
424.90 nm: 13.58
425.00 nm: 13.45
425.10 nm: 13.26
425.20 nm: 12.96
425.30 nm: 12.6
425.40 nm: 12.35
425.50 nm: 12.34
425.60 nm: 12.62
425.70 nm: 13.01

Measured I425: 13.61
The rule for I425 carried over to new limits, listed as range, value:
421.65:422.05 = 12.35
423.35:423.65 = 14.02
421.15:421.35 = 11.16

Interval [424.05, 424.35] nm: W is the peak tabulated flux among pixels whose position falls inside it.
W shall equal 13.4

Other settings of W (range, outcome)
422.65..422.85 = 12.67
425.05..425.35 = 13.26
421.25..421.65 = 12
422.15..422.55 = 11.92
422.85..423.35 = 13.39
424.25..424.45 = 13.05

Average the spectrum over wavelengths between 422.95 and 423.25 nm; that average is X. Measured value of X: 13.3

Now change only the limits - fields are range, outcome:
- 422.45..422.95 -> 12.2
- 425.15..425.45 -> 12.6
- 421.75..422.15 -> 12.3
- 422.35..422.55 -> 11.5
